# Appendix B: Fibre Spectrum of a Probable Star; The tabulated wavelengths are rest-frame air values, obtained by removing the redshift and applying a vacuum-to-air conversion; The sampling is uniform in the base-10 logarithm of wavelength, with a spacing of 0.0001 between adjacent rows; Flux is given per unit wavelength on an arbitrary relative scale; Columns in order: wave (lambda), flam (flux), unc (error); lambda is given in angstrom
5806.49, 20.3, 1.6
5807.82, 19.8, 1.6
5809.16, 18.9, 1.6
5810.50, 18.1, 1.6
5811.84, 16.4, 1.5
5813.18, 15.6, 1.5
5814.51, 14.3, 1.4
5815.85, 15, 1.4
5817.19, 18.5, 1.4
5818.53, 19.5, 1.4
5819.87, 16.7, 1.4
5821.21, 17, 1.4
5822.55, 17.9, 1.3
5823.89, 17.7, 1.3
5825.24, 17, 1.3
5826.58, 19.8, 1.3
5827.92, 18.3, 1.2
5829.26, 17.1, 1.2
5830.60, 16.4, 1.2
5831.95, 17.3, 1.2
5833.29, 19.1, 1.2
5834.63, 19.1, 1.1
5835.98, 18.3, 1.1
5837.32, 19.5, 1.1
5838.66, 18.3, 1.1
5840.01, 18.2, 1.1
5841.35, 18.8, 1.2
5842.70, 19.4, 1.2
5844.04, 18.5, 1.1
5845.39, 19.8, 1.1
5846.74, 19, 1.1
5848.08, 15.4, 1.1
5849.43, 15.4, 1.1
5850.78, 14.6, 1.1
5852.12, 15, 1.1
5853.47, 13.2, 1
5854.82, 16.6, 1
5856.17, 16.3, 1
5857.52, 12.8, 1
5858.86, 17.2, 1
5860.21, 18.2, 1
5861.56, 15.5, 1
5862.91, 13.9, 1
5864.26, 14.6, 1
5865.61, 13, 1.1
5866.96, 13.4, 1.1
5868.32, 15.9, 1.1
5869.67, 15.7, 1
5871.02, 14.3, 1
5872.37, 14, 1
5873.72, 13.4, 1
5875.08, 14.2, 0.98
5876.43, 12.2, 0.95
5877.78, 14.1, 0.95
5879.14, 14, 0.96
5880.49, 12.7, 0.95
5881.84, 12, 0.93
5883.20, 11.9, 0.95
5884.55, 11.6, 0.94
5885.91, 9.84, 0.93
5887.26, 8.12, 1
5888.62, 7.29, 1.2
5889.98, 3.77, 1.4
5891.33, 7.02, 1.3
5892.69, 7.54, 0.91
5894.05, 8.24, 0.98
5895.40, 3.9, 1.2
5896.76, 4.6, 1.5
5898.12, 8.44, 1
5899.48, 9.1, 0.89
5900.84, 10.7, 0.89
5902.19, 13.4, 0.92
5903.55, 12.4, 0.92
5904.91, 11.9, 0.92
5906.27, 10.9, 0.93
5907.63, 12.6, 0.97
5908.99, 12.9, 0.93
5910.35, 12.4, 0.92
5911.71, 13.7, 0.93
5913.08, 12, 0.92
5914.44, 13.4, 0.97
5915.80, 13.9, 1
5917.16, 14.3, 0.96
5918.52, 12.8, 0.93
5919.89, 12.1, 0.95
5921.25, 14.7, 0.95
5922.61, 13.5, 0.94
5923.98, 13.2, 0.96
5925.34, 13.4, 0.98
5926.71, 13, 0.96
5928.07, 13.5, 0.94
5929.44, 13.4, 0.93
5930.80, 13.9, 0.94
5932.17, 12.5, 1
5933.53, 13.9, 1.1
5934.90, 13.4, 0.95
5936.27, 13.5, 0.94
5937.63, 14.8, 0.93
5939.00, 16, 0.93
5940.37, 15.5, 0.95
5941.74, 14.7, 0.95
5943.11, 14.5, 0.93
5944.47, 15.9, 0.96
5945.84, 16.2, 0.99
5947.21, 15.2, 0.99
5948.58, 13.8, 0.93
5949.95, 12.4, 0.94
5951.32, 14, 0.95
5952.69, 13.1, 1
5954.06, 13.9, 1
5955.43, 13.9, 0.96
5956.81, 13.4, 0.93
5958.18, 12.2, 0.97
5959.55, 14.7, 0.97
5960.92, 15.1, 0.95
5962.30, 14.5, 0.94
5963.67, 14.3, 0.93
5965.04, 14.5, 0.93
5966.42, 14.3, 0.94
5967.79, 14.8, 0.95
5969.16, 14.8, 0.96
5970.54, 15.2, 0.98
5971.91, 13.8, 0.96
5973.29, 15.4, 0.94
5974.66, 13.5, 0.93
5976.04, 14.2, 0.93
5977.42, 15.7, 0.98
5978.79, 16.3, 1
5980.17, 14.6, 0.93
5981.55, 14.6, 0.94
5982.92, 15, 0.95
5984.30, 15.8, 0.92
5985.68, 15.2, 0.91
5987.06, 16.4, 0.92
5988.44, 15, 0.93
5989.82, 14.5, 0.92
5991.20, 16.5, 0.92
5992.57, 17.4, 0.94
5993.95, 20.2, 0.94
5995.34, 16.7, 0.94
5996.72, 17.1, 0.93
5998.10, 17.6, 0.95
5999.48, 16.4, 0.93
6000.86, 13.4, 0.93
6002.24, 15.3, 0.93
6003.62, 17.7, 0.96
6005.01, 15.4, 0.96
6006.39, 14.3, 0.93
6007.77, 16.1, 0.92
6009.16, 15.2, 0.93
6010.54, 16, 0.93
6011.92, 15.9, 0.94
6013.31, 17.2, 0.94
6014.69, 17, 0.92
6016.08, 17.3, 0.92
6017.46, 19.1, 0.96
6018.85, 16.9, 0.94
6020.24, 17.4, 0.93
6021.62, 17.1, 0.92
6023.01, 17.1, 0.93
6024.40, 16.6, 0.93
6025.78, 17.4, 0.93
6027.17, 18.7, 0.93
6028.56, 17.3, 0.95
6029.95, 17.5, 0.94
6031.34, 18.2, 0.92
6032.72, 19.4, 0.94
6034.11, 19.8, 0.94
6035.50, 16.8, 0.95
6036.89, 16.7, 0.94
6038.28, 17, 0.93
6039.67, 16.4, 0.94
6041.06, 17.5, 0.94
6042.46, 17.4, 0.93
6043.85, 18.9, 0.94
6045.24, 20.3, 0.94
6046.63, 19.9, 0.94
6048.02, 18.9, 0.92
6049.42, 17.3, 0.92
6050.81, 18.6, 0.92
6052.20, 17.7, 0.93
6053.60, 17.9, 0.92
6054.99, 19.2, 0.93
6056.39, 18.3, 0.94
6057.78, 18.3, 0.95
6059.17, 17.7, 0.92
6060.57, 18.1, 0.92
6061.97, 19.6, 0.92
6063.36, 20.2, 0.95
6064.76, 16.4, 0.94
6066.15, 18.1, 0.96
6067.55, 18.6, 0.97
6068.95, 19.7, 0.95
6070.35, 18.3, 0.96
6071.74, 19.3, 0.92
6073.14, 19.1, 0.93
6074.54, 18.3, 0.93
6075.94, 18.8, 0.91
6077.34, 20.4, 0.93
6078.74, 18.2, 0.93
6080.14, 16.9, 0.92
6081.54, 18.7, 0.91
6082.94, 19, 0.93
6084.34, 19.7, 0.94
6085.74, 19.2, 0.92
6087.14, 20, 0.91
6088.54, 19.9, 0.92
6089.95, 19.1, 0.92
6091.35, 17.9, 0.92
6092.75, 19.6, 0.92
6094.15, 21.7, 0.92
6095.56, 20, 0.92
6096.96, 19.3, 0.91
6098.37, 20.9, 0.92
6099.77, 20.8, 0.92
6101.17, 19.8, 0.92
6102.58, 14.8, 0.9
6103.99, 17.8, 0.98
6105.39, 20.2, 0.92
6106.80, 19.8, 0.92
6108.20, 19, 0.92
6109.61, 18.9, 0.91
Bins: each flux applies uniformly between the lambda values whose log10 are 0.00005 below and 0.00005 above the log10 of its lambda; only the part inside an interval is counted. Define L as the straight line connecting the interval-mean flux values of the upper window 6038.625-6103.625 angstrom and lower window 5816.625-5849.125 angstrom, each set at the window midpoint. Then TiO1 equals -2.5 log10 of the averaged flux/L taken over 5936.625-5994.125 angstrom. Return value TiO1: 0.24 mag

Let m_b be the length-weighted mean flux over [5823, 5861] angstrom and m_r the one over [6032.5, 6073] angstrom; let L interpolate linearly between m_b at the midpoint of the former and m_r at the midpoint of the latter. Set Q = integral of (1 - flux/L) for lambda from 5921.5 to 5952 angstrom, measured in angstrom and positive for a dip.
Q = 6.34 angstrom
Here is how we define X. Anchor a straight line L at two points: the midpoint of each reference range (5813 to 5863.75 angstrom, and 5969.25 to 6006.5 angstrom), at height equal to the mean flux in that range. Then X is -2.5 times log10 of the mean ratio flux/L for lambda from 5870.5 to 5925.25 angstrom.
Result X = 0.41 mag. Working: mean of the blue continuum 17.1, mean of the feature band 11.3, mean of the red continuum 15.7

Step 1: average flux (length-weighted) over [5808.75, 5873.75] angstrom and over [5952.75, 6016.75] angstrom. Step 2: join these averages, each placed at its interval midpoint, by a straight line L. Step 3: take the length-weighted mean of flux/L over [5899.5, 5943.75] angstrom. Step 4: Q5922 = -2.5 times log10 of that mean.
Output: 0.200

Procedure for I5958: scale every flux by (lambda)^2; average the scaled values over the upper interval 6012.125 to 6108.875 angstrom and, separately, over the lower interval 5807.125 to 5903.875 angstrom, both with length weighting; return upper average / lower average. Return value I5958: 1.36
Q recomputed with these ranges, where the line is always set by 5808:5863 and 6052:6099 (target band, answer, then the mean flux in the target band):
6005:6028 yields 2.2 angstrom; 16.8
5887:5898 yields 7.0 angstrom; 6.35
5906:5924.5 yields 4.9 angstrom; 13.1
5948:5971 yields 5.2 angstrom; 14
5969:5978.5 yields 1.8 angstrom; 14.7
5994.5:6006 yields 1.4 angstrom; 16.2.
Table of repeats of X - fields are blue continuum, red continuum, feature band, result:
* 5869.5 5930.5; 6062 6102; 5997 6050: -0.029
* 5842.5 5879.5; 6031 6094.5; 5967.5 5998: 0.111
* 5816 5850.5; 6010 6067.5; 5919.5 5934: 0.317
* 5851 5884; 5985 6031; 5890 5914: 0.439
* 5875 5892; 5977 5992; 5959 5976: 0.004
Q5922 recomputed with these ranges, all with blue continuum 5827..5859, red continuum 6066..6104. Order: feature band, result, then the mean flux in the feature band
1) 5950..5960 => 0.32 mag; 13.5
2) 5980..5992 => 0.19 mag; 15.3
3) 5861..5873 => 0.20 mag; 14.5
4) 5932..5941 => 0.25 mag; 14.3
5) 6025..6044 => 0.06 mag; 17.7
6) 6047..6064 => 0.02 mag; 18.5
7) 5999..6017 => 0.16 mag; 16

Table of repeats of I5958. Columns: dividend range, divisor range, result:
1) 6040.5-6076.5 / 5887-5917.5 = 1.94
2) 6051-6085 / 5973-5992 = 1.26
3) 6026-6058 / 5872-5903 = 1.90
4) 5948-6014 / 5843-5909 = 1.24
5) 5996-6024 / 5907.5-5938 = 1.27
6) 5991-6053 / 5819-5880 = 1.12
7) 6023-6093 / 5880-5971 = 1.54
